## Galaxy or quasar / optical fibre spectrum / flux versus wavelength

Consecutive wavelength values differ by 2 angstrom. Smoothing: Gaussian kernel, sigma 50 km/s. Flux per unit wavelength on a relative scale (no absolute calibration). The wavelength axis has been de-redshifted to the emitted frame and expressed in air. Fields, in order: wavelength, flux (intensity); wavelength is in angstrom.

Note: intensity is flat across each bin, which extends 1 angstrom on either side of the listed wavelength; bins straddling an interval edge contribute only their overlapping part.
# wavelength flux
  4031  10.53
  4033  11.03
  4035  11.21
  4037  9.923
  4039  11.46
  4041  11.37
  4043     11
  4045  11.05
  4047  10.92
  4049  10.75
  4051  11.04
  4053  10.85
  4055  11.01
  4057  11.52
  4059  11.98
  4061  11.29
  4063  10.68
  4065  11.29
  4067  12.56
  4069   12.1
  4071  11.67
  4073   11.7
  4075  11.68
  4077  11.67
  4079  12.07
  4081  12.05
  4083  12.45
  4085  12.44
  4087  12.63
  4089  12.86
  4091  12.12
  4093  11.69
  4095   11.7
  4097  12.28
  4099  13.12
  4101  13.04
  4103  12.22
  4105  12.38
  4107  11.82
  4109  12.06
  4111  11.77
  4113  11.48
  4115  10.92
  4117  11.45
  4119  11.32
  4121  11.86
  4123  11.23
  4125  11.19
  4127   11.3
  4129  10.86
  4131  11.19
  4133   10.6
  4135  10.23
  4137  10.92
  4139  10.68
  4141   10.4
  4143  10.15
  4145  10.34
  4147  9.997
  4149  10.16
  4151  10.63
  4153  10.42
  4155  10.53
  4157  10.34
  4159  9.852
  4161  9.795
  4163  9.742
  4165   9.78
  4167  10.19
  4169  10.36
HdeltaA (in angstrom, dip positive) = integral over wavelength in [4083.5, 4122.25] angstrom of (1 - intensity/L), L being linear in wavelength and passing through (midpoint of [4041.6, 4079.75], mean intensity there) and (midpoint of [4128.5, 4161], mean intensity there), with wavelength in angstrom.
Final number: -4.1 angstrom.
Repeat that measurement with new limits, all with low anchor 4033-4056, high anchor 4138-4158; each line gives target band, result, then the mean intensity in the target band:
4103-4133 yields -2.7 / 11.5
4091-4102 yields -1.7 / 12.3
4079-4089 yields -1.6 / 12.4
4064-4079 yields -1.4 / 11.8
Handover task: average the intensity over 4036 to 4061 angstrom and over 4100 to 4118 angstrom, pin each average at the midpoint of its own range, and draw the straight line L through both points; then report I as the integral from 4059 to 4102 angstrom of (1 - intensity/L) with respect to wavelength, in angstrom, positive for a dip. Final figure -2.0 angstrom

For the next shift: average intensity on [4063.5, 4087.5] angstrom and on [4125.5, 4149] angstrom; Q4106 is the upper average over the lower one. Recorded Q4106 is 0.9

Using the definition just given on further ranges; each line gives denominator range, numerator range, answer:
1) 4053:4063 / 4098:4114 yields 1.08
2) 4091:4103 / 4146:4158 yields 0.84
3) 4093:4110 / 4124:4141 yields 0.88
